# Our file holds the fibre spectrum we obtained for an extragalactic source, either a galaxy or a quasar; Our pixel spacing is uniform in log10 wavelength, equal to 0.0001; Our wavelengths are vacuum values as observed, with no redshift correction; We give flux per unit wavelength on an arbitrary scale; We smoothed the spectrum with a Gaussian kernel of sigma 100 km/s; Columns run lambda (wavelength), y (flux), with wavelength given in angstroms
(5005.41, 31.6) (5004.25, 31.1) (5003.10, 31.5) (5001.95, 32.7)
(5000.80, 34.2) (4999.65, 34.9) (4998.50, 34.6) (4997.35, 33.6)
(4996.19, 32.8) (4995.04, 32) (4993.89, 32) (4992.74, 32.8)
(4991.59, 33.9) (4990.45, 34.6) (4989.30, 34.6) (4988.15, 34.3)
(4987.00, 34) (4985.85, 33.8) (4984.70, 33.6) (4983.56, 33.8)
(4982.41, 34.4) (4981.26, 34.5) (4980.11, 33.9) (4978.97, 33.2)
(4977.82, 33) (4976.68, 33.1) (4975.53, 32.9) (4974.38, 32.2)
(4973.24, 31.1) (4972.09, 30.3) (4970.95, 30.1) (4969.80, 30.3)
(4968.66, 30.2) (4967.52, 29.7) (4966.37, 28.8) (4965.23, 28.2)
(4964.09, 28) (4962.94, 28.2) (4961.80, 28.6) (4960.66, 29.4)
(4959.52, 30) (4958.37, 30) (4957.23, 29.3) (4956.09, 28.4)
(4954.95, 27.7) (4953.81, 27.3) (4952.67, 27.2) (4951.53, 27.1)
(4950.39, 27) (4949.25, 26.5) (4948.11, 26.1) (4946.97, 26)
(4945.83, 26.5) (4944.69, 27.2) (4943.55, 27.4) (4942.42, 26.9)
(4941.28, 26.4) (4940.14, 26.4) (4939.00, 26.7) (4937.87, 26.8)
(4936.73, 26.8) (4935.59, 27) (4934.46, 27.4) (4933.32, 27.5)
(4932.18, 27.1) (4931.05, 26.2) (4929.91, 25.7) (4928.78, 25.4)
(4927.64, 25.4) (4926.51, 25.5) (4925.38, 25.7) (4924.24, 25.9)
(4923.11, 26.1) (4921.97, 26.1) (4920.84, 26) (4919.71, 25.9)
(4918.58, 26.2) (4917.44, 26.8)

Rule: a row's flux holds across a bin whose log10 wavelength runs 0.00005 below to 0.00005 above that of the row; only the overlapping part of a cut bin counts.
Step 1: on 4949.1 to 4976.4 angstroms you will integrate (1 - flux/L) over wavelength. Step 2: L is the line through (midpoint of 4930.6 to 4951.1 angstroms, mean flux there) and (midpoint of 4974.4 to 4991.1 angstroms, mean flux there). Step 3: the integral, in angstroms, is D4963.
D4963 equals 1.1 angstroms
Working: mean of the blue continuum 26.8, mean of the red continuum 33.8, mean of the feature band 29.2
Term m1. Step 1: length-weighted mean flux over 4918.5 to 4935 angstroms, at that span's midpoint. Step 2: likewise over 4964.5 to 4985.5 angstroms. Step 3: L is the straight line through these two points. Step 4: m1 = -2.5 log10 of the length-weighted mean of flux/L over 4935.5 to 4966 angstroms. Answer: 0.06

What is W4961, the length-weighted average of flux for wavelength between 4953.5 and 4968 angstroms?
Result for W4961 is 28.8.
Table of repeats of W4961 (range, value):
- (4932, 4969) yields 27.7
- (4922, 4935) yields 26.2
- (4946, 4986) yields 30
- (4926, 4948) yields 26.5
